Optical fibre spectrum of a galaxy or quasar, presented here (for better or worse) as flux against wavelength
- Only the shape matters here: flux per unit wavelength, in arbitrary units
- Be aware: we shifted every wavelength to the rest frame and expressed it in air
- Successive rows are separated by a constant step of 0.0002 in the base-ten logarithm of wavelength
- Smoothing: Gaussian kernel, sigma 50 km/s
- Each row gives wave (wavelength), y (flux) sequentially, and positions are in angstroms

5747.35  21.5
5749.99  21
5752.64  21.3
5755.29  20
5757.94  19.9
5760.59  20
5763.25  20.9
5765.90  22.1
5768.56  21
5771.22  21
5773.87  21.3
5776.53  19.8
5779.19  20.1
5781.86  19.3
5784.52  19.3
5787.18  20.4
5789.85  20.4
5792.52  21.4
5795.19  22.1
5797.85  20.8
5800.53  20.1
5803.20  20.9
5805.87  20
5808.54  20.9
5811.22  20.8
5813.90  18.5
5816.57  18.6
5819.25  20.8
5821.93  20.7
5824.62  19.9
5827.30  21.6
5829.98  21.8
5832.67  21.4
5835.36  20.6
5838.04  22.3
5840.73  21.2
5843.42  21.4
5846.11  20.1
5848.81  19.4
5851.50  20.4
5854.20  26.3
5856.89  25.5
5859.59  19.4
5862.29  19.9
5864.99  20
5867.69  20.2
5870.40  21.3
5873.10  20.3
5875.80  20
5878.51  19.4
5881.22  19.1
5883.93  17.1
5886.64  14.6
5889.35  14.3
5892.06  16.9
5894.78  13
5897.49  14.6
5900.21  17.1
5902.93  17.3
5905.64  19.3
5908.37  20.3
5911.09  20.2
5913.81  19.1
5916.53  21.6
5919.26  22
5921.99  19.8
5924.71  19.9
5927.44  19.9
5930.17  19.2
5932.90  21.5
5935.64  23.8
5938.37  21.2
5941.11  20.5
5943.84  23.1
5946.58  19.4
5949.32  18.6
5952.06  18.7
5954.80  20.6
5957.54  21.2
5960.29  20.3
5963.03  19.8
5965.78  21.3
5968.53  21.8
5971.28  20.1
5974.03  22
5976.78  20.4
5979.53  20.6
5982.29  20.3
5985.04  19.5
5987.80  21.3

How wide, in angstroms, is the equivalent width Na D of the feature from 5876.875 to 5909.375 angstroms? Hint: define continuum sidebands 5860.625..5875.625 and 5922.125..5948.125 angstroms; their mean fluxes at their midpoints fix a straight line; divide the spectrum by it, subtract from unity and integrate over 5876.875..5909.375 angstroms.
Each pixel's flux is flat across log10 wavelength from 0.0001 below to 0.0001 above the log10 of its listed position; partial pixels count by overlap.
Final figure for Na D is 5.7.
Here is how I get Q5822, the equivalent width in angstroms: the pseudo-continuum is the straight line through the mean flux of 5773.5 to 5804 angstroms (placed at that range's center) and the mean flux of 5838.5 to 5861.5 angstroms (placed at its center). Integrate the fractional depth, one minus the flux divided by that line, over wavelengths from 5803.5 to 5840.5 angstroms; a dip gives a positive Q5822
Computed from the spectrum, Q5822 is 0.9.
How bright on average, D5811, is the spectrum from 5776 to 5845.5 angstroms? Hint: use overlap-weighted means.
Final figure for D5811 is 20.6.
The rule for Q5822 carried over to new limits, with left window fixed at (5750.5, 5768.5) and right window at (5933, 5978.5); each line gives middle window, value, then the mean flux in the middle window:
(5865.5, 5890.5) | 2.67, 18.6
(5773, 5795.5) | 0.41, 20.4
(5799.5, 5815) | 0.39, 20.2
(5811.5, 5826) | 0.68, 19.8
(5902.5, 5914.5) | 0.81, 19.4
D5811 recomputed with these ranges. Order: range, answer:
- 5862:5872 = 20.4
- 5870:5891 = 18.1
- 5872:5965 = 19.2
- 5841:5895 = 19.6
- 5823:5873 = 21.2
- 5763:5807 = 20.6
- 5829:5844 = 21.4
